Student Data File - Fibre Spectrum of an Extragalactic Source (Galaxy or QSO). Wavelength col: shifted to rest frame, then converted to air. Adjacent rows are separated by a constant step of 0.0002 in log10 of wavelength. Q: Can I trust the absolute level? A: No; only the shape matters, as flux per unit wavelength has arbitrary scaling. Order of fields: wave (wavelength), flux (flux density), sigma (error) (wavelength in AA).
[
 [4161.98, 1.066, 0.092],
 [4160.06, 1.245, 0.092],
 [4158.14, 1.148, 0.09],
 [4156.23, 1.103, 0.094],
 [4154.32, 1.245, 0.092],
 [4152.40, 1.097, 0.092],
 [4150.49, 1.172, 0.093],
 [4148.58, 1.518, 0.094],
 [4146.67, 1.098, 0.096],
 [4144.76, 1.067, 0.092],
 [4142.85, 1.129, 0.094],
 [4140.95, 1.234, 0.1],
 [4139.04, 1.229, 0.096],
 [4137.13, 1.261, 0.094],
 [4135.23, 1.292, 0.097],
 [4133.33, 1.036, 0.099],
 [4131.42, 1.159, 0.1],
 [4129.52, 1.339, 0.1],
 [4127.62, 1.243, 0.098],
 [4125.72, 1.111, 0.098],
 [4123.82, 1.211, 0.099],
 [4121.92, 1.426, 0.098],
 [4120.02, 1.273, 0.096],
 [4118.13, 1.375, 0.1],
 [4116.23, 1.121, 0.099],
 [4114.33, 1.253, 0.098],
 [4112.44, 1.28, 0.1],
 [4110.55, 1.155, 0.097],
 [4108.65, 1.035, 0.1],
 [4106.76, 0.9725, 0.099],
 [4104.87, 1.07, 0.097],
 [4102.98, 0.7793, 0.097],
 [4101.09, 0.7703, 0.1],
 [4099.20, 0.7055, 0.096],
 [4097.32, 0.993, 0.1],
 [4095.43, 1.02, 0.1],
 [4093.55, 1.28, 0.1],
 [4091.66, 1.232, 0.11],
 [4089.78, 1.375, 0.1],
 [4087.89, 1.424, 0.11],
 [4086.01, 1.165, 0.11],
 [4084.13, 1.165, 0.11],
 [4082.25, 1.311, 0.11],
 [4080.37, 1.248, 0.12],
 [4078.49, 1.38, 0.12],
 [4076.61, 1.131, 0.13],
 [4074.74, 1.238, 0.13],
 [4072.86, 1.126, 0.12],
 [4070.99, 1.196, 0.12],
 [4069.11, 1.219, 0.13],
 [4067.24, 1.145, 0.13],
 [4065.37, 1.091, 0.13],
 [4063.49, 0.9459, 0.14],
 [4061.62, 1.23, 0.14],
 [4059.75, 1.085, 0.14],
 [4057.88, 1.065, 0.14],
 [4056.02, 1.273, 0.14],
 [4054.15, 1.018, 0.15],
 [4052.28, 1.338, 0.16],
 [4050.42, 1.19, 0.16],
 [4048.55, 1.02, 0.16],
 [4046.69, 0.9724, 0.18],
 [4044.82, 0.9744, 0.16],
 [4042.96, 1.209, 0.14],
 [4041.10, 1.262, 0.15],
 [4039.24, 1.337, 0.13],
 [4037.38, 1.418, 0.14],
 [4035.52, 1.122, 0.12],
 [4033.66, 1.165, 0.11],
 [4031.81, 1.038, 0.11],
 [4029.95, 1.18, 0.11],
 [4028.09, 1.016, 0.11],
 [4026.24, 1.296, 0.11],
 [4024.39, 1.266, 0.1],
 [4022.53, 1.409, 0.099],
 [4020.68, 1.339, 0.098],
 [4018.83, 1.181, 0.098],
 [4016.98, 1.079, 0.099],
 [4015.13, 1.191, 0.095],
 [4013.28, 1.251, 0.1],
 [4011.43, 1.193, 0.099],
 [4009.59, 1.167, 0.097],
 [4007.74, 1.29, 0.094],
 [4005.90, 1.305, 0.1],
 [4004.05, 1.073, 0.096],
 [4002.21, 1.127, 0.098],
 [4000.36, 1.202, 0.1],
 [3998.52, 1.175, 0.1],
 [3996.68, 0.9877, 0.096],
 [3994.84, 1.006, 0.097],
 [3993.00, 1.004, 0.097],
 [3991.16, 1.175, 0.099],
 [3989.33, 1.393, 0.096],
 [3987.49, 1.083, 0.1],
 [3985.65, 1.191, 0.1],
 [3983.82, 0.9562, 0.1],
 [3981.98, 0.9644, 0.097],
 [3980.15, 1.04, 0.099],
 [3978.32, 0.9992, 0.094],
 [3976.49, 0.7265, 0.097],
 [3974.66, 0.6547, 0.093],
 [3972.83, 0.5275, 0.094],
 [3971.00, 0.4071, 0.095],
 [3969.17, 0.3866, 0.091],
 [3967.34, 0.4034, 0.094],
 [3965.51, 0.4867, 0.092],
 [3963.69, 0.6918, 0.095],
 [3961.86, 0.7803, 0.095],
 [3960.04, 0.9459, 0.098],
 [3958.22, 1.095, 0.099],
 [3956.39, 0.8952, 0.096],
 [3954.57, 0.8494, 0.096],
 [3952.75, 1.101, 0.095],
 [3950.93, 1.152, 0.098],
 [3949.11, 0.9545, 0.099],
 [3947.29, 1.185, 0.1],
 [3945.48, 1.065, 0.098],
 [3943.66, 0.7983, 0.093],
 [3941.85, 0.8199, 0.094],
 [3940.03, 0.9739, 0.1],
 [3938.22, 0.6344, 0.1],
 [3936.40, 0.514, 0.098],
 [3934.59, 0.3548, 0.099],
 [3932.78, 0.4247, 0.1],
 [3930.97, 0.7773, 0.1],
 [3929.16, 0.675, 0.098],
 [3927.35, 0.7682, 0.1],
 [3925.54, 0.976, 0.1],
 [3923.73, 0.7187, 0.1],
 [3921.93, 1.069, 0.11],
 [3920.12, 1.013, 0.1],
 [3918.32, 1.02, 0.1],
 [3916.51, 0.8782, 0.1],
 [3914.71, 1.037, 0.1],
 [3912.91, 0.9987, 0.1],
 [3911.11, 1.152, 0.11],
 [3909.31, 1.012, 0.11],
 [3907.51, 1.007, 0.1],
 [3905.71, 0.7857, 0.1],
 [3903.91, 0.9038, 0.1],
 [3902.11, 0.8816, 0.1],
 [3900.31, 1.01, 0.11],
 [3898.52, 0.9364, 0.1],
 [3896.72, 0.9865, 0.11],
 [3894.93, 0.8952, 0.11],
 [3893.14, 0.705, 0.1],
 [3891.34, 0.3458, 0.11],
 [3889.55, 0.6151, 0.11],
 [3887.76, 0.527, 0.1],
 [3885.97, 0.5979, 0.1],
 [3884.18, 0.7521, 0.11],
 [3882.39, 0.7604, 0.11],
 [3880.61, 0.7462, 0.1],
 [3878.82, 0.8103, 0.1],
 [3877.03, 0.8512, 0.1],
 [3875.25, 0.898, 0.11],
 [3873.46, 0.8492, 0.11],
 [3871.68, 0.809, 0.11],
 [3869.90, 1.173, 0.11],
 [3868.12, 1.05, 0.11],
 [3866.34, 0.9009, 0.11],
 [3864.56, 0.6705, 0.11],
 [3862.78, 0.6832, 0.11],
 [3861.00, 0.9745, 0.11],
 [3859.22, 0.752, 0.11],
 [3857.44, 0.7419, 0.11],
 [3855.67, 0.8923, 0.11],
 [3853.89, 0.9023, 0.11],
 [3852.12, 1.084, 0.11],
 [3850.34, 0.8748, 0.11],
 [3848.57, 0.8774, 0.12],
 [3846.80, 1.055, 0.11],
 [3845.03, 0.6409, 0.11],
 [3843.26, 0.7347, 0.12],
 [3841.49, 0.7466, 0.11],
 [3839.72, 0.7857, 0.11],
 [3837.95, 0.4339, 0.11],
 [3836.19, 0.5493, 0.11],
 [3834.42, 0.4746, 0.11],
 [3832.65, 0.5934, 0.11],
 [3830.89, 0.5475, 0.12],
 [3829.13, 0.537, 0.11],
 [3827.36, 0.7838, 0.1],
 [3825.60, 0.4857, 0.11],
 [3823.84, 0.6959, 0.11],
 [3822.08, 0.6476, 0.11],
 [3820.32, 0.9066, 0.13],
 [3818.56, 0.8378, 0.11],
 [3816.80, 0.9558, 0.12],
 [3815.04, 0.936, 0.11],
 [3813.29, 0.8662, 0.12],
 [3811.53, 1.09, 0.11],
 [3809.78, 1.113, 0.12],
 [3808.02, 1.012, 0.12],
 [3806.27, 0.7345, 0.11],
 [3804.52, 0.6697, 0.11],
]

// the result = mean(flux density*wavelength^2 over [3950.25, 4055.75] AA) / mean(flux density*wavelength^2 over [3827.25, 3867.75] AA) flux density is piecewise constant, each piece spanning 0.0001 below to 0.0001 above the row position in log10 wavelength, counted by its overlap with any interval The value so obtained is 1.51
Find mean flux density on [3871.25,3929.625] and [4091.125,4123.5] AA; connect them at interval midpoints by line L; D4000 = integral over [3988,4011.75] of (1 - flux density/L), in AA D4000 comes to -4.6 AA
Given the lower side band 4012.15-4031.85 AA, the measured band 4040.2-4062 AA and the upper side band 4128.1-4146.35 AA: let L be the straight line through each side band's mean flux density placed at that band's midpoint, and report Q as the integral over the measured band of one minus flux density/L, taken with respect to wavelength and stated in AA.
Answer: 1.3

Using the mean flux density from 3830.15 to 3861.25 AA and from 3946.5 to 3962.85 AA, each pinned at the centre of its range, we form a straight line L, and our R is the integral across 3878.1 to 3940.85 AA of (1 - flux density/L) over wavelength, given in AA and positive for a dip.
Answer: 6.00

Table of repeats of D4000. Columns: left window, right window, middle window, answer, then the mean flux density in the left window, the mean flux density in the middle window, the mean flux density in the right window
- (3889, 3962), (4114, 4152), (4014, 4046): -4.67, 0.873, 1.2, 1.22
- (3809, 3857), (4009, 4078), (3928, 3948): 4.79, 0.779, 0.744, 1.17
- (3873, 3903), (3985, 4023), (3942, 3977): 7.53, 0.773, 0.796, 1.18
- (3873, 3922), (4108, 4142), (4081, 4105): 1.43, 0.856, 1.1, 1.23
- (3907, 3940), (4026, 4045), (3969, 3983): 3.79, 0.836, 0.733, 1.19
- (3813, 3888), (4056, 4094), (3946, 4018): 3.67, 0.778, 0.978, 1.2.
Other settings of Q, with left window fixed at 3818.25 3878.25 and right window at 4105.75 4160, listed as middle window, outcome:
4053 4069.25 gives -0.35 AA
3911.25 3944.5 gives 3.08 AA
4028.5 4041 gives -1.79 AA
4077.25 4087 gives -1.10 AA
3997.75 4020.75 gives -3.99 AA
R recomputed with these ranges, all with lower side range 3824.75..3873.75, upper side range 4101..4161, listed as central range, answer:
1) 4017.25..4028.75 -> -2.5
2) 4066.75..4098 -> -3.1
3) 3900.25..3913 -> -1.6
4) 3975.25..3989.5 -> -0.8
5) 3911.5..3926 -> -1.7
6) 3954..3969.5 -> 3.2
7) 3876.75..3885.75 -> 0.6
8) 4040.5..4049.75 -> -0.3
